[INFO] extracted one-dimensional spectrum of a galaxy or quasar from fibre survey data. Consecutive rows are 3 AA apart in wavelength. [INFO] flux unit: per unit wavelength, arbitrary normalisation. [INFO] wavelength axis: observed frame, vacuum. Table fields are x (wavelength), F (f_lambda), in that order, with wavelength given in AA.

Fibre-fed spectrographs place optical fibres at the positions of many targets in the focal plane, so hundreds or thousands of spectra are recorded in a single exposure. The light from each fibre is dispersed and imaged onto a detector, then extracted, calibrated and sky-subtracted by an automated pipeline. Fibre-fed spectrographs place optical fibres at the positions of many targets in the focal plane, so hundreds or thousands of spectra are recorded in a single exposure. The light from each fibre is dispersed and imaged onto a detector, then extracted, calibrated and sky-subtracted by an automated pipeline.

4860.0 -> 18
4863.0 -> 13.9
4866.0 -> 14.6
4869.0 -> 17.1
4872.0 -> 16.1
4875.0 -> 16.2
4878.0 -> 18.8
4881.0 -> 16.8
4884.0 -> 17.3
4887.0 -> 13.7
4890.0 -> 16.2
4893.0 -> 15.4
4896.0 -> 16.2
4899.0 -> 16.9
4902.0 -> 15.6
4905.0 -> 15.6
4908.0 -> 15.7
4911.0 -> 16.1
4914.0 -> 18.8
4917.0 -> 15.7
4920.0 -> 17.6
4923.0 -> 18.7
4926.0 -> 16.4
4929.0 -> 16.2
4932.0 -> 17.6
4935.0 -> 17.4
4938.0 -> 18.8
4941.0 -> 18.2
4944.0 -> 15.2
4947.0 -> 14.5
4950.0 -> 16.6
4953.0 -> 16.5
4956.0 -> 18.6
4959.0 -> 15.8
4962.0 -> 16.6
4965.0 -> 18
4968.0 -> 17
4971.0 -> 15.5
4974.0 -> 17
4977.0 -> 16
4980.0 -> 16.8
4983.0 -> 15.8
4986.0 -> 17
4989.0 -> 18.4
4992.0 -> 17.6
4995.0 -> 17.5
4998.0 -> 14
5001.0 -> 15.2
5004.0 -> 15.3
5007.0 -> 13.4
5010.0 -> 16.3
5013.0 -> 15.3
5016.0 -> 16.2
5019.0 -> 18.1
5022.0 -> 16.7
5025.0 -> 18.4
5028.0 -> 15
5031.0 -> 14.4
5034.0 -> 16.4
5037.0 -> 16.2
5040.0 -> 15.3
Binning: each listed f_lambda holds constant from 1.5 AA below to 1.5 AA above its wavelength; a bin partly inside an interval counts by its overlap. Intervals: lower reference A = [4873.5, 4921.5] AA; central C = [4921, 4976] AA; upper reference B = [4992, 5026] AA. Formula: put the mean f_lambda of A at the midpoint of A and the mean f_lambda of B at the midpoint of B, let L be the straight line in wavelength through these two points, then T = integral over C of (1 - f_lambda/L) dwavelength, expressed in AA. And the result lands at -2.2 AA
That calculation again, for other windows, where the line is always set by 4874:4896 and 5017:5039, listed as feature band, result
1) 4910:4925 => -0.95 AA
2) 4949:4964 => -0.45 AA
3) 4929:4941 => -1.01 AA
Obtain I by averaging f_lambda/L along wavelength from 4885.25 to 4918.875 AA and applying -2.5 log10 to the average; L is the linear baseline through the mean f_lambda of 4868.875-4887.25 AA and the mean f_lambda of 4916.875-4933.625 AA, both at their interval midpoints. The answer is 0.061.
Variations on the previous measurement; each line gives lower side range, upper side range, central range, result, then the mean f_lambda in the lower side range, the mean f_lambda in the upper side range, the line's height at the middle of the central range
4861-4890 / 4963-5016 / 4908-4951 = -0.05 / 16.1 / 16.2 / 16.2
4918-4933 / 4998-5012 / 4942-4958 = 0.01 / 17.2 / 14.9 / 16.5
